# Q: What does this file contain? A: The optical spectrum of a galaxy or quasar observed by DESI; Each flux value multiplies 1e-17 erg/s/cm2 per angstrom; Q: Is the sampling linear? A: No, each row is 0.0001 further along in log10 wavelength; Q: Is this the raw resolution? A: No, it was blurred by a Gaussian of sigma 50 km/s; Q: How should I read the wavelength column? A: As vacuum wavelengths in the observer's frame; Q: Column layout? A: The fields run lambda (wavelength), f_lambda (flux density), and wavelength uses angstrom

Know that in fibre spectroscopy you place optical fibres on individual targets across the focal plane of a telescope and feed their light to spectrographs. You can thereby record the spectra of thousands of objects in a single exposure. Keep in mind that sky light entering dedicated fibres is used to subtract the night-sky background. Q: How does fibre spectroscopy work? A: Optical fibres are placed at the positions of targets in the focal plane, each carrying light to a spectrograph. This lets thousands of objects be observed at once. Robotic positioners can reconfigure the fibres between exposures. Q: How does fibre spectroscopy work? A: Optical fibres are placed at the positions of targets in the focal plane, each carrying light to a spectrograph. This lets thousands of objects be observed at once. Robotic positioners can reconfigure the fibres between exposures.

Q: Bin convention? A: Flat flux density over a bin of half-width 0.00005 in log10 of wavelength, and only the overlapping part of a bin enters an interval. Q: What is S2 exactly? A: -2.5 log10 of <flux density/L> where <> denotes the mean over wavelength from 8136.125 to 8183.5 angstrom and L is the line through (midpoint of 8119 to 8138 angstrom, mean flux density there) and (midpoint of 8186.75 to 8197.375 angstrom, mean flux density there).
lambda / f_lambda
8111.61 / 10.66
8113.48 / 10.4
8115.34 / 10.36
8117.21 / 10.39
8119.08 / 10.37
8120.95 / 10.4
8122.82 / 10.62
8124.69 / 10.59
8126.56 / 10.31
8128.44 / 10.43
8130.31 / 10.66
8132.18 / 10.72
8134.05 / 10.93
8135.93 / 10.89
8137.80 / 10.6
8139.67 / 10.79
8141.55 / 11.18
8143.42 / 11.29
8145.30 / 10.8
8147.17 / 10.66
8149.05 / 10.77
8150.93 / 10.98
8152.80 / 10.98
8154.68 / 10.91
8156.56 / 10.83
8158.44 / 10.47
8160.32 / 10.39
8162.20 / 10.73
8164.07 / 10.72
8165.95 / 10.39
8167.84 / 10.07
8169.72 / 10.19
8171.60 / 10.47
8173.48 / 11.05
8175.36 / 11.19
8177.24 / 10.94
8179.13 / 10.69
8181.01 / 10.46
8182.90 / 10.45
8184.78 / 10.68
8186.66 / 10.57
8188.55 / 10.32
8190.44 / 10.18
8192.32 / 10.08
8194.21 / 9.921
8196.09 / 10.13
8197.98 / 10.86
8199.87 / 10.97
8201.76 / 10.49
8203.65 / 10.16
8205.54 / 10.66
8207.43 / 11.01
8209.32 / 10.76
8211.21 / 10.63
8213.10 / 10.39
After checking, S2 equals -0.03 mag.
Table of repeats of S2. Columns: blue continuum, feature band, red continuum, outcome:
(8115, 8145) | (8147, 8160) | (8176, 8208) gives -0.02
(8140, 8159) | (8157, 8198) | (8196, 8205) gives 0.02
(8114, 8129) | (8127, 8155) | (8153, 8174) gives -0.03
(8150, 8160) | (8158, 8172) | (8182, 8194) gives 0.03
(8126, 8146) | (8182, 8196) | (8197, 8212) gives 0.04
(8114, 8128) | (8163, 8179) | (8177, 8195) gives -0.02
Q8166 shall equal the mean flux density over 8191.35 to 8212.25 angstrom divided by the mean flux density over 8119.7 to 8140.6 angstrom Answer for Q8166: 0.99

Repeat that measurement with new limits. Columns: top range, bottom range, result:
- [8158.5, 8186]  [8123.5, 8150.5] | 0.99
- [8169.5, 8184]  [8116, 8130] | 1.02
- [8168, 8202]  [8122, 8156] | 0.98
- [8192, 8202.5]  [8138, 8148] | 0.95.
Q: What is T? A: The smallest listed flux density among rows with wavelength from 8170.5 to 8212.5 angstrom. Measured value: 9.921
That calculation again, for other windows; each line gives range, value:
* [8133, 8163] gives 10.39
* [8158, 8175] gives 10.07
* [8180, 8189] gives 10.32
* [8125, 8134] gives 10.31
